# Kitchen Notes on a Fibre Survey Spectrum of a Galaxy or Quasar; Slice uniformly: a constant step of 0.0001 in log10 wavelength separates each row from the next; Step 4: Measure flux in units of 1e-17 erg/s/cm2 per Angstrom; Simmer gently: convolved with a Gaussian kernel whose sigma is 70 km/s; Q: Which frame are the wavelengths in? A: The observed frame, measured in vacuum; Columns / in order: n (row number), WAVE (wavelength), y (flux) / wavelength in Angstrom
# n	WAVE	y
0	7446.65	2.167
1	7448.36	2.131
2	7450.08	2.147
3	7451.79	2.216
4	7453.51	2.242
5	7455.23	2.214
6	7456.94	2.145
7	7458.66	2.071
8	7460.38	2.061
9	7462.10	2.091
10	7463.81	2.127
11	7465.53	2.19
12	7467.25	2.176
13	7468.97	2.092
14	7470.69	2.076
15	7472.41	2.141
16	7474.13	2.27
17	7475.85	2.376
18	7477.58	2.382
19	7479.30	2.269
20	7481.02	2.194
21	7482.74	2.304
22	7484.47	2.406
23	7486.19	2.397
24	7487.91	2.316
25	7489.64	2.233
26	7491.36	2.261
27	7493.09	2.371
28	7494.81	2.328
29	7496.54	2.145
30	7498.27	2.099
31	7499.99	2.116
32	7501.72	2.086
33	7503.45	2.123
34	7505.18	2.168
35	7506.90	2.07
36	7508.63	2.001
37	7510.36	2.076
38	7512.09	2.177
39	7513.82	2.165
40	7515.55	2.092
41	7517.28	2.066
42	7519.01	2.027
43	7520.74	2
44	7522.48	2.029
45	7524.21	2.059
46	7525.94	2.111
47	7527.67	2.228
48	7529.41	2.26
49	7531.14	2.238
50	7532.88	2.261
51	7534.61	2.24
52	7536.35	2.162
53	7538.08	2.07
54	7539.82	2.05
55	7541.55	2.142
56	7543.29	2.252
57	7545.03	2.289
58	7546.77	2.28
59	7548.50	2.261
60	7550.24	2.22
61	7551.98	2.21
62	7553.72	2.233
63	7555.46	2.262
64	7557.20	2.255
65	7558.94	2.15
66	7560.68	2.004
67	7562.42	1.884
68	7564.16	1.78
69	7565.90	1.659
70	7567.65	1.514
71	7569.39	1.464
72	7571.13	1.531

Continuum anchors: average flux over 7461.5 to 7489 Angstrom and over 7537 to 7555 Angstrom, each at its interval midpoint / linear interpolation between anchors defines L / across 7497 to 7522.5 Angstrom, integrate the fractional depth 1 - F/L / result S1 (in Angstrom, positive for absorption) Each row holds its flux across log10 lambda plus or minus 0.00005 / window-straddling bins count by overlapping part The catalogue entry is 1.5 Angstrom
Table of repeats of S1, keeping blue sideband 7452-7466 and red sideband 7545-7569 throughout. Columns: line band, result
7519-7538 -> -0.6 Angstrom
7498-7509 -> 0.0 Angstrom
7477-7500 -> -1.7 Angstrom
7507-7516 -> 0.0 Angstrom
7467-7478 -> -0.4 Angstrom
